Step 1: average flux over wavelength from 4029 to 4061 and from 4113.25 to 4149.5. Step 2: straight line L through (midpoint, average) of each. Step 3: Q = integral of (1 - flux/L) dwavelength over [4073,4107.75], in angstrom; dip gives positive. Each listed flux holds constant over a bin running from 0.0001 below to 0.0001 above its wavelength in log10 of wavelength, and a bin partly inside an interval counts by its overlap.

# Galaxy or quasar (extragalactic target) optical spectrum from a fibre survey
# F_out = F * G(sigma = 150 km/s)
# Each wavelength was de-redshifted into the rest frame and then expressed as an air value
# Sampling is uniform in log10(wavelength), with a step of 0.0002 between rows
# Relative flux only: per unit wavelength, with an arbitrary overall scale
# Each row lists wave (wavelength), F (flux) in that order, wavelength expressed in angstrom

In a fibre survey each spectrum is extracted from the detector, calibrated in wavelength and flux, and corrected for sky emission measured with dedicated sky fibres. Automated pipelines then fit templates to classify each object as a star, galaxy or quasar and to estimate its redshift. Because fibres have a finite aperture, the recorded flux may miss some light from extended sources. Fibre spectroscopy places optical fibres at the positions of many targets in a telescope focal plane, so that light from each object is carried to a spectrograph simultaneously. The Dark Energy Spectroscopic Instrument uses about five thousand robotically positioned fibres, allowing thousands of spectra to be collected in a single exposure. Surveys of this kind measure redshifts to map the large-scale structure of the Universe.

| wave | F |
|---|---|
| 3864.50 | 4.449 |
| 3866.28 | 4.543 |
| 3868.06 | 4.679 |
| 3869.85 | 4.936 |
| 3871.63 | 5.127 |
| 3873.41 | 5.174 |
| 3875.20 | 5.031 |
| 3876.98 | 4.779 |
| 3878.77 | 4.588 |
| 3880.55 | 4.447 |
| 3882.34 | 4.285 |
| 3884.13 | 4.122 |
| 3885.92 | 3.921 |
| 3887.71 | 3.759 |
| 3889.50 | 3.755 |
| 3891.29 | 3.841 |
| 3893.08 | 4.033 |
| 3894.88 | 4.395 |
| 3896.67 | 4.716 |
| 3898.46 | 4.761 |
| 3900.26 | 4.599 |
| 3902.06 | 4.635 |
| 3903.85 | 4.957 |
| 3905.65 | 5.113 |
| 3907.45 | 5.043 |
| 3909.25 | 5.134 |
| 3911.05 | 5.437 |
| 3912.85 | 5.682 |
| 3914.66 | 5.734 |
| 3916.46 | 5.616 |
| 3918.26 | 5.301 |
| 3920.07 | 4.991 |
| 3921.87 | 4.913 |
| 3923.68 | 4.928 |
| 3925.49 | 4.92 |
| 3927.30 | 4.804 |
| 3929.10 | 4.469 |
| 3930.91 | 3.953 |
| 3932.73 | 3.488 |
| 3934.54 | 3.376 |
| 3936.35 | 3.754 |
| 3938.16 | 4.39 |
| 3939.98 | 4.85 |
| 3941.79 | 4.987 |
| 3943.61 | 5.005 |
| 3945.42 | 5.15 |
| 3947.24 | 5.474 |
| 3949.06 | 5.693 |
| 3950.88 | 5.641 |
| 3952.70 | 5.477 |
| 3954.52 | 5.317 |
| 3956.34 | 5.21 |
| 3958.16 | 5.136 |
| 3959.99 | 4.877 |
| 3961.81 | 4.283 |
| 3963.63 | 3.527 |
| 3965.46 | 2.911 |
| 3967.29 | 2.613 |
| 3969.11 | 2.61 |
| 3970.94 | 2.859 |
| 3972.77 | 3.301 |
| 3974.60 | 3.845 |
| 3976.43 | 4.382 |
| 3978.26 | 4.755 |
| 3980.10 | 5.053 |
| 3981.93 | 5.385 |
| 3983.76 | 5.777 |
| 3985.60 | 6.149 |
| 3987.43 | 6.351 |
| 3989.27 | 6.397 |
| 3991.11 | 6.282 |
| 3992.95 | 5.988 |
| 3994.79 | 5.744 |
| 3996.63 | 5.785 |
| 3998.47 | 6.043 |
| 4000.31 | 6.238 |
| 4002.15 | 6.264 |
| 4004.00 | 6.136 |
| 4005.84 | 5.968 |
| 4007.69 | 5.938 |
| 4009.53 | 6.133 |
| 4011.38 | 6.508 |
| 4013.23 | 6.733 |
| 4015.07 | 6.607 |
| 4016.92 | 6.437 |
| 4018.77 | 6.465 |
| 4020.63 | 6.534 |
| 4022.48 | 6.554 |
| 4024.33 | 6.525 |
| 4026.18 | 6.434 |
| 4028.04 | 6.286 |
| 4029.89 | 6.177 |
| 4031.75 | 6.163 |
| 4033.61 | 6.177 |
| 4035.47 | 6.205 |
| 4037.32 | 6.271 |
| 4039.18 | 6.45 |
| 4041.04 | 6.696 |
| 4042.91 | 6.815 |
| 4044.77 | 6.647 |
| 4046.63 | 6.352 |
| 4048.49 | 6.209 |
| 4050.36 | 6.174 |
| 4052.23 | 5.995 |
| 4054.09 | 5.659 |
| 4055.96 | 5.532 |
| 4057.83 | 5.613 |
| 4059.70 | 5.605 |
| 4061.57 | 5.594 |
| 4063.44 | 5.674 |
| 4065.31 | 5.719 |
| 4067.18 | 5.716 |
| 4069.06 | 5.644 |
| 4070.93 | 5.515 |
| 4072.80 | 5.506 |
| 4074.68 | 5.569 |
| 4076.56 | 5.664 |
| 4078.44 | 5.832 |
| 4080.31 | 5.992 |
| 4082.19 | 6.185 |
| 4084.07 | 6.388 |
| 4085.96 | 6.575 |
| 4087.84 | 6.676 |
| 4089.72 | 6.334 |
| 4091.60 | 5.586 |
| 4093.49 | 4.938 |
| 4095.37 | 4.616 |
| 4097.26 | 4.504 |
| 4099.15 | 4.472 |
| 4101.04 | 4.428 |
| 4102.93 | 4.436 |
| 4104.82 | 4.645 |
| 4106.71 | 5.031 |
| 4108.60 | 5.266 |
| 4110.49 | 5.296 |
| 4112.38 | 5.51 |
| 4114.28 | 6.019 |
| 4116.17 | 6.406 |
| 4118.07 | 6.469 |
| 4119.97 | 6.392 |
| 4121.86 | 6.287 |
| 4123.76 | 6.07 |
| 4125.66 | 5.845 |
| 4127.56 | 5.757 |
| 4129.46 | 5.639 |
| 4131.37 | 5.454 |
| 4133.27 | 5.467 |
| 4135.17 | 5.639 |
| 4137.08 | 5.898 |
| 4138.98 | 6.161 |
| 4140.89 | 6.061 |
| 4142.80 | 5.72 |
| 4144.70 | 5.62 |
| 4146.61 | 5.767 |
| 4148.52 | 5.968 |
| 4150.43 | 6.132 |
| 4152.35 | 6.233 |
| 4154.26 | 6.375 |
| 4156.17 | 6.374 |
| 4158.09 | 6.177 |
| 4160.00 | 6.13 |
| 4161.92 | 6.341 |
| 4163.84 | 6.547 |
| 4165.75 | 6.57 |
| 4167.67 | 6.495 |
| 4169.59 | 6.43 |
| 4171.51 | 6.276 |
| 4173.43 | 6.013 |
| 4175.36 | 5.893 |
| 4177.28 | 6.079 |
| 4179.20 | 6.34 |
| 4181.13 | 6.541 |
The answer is 3.5 angstrom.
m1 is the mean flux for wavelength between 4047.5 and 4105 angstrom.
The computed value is 5.59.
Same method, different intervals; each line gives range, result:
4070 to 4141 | 5.64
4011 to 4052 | 6.42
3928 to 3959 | 4.79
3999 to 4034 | 6.33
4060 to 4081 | 5.67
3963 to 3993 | 4.57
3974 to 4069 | 6.03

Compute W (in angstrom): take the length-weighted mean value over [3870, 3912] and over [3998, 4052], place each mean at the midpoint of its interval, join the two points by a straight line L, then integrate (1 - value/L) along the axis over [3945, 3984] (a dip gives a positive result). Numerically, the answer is 7.5 angstrom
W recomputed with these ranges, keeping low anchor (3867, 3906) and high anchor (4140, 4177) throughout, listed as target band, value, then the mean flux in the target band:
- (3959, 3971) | 3.8 angstrom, 3.43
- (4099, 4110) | 2.0 angstrom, 4.76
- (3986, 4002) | -2.9 angstrom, 6.11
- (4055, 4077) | 0.0 angstrom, 5.61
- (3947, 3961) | -1.2 angstrom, 5.34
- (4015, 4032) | -3.4 angstrom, 6.42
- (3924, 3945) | 1.8 angstrom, 4.4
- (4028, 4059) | -4.1 angstrom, 6.19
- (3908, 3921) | -2.0 angstrom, 5.4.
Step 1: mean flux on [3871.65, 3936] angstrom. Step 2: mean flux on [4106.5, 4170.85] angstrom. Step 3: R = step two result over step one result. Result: 1.29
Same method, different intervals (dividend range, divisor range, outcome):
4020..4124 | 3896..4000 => 1.20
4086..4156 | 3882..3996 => 1.20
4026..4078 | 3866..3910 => 1.31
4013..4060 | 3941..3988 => 1.35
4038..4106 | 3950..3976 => 1.39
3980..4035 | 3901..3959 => 1.25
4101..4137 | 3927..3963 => 1.18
